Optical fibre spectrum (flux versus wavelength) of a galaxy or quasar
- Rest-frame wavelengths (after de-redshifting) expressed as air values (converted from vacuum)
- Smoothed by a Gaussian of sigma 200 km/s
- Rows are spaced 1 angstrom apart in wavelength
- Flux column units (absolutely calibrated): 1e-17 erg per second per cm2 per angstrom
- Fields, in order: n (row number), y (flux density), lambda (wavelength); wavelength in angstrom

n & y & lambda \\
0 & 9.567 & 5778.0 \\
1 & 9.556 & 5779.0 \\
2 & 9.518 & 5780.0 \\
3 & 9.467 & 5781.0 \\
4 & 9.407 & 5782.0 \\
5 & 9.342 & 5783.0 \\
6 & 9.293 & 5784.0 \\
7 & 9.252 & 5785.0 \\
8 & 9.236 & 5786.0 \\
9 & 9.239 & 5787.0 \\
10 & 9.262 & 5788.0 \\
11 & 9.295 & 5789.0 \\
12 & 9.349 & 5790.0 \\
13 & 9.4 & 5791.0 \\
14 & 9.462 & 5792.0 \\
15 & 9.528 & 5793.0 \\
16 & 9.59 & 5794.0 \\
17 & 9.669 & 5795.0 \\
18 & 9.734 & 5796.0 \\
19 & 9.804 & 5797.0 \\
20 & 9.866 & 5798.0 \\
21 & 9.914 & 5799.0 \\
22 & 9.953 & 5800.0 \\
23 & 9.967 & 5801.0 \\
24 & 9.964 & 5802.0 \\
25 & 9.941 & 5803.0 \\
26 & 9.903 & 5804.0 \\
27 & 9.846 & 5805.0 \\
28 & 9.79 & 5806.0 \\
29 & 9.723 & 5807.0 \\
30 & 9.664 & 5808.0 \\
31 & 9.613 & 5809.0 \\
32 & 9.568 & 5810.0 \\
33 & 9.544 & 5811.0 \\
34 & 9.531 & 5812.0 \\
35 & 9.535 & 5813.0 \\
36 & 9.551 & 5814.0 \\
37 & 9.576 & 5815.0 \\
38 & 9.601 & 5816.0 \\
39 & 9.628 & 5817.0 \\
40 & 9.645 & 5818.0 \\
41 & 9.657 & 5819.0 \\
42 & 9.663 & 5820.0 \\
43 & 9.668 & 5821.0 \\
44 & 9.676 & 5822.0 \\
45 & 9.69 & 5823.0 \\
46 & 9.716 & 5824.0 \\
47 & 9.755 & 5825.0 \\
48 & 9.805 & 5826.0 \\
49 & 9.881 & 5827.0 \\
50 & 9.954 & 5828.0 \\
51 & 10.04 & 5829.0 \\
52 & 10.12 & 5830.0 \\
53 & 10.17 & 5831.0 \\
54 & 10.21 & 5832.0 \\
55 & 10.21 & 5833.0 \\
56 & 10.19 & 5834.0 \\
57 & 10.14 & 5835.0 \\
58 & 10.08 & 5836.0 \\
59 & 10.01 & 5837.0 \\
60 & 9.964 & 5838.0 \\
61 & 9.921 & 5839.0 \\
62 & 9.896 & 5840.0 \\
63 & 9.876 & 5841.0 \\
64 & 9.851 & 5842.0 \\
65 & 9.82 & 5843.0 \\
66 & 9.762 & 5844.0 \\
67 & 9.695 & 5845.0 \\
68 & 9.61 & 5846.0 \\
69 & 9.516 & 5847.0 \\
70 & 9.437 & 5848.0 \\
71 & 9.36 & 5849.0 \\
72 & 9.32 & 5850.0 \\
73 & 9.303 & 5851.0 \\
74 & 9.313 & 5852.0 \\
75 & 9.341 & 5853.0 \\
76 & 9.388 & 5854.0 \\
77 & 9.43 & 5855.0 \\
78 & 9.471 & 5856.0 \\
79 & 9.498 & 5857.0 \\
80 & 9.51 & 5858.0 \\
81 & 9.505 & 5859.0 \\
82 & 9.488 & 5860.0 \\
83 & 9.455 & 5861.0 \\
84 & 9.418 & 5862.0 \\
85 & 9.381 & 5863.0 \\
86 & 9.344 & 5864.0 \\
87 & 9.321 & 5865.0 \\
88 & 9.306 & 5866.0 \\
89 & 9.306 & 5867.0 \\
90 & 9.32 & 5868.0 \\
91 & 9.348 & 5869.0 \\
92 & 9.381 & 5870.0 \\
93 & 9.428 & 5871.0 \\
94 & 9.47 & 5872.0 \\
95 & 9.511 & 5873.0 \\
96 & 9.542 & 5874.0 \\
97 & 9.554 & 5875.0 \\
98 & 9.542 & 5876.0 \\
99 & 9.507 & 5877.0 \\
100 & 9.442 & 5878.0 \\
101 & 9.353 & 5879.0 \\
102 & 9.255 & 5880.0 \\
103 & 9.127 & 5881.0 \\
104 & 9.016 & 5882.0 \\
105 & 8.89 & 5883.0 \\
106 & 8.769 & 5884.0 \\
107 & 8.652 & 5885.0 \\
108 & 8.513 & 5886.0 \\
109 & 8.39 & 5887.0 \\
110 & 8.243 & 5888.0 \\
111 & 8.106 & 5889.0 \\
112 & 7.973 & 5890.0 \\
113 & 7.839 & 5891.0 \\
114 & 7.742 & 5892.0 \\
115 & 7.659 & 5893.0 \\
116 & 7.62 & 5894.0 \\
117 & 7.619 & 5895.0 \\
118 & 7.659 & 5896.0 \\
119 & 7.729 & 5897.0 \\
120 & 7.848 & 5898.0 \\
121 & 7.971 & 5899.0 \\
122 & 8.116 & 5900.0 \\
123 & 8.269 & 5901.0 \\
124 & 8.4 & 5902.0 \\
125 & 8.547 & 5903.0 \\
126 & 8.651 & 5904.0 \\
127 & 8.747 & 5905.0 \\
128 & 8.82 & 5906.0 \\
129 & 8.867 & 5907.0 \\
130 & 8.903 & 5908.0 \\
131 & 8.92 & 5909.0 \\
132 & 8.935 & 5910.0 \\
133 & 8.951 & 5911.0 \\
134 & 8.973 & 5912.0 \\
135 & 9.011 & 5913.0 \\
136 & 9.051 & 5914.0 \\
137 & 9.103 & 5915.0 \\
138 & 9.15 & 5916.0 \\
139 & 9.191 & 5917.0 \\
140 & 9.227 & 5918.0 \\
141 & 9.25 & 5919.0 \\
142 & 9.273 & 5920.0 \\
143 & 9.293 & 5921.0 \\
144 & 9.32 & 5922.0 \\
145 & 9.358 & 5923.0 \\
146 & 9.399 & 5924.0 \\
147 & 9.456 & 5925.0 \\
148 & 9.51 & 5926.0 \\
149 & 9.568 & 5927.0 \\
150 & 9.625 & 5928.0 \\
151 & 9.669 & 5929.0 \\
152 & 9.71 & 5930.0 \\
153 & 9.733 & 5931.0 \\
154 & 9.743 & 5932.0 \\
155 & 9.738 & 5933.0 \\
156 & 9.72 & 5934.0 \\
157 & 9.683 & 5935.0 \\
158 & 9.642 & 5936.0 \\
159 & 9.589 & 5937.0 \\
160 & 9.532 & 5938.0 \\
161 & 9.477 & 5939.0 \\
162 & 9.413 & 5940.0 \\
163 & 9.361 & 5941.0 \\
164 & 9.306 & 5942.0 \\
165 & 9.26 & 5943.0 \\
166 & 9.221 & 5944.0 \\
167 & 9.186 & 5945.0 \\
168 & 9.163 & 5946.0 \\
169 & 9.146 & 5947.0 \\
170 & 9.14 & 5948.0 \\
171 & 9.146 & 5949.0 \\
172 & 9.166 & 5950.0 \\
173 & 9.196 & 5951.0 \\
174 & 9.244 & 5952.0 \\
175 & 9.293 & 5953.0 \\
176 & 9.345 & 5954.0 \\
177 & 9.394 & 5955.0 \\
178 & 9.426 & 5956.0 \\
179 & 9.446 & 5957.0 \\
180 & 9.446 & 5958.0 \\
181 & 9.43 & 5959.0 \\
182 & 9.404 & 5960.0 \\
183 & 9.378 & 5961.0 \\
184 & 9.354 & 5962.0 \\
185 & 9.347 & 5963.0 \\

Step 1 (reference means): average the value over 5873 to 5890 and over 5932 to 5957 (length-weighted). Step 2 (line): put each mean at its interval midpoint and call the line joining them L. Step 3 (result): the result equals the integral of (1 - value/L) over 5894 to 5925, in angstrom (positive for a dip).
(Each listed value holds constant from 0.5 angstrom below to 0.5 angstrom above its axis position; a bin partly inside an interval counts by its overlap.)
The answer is 1.4 angstrom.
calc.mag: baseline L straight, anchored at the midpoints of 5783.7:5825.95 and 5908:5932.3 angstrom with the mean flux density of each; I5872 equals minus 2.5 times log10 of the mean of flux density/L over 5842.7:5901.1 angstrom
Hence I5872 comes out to 0.05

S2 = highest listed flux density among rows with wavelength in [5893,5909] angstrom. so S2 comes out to 8.92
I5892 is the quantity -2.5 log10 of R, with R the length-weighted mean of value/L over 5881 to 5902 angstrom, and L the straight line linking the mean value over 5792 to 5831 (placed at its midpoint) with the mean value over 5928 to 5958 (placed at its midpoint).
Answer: 0.17 mag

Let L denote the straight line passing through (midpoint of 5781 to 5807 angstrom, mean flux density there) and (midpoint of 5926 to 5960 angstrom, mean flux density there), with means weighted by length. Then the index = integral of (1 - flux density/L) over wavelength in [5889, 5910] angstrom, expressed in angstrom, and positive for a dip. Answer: 2.8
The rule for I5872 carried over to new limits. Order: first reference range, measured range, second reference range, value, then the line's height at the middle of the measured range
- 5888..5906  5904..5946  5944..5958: -0.08 mag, 8.68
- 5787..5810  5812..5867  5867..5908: -0.05 mag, 9.22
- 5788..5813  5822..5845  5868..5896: -0.07 mag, 9.32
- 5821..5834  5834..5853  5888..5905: -0.03 mag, 9.49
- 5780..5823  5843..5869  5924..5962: 0.01 mag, 9.54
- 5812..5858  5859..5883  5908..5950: 0.02 mag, 9.58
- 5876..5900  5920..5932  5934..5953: -0.05 mag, 9.04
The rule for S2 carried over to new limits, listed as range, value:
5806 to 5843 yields 10.21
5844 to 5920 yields 9.762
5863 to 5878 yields 9.554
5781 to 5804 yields 9.967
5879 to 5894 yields 9.353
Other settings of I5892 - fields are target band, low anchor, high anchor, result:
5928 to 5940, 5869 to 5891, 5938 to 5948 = -0.05 mag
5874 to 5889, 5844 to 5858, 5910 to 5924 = 0.04 mag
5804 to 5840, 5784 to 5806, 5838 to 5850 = -0.02 mag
